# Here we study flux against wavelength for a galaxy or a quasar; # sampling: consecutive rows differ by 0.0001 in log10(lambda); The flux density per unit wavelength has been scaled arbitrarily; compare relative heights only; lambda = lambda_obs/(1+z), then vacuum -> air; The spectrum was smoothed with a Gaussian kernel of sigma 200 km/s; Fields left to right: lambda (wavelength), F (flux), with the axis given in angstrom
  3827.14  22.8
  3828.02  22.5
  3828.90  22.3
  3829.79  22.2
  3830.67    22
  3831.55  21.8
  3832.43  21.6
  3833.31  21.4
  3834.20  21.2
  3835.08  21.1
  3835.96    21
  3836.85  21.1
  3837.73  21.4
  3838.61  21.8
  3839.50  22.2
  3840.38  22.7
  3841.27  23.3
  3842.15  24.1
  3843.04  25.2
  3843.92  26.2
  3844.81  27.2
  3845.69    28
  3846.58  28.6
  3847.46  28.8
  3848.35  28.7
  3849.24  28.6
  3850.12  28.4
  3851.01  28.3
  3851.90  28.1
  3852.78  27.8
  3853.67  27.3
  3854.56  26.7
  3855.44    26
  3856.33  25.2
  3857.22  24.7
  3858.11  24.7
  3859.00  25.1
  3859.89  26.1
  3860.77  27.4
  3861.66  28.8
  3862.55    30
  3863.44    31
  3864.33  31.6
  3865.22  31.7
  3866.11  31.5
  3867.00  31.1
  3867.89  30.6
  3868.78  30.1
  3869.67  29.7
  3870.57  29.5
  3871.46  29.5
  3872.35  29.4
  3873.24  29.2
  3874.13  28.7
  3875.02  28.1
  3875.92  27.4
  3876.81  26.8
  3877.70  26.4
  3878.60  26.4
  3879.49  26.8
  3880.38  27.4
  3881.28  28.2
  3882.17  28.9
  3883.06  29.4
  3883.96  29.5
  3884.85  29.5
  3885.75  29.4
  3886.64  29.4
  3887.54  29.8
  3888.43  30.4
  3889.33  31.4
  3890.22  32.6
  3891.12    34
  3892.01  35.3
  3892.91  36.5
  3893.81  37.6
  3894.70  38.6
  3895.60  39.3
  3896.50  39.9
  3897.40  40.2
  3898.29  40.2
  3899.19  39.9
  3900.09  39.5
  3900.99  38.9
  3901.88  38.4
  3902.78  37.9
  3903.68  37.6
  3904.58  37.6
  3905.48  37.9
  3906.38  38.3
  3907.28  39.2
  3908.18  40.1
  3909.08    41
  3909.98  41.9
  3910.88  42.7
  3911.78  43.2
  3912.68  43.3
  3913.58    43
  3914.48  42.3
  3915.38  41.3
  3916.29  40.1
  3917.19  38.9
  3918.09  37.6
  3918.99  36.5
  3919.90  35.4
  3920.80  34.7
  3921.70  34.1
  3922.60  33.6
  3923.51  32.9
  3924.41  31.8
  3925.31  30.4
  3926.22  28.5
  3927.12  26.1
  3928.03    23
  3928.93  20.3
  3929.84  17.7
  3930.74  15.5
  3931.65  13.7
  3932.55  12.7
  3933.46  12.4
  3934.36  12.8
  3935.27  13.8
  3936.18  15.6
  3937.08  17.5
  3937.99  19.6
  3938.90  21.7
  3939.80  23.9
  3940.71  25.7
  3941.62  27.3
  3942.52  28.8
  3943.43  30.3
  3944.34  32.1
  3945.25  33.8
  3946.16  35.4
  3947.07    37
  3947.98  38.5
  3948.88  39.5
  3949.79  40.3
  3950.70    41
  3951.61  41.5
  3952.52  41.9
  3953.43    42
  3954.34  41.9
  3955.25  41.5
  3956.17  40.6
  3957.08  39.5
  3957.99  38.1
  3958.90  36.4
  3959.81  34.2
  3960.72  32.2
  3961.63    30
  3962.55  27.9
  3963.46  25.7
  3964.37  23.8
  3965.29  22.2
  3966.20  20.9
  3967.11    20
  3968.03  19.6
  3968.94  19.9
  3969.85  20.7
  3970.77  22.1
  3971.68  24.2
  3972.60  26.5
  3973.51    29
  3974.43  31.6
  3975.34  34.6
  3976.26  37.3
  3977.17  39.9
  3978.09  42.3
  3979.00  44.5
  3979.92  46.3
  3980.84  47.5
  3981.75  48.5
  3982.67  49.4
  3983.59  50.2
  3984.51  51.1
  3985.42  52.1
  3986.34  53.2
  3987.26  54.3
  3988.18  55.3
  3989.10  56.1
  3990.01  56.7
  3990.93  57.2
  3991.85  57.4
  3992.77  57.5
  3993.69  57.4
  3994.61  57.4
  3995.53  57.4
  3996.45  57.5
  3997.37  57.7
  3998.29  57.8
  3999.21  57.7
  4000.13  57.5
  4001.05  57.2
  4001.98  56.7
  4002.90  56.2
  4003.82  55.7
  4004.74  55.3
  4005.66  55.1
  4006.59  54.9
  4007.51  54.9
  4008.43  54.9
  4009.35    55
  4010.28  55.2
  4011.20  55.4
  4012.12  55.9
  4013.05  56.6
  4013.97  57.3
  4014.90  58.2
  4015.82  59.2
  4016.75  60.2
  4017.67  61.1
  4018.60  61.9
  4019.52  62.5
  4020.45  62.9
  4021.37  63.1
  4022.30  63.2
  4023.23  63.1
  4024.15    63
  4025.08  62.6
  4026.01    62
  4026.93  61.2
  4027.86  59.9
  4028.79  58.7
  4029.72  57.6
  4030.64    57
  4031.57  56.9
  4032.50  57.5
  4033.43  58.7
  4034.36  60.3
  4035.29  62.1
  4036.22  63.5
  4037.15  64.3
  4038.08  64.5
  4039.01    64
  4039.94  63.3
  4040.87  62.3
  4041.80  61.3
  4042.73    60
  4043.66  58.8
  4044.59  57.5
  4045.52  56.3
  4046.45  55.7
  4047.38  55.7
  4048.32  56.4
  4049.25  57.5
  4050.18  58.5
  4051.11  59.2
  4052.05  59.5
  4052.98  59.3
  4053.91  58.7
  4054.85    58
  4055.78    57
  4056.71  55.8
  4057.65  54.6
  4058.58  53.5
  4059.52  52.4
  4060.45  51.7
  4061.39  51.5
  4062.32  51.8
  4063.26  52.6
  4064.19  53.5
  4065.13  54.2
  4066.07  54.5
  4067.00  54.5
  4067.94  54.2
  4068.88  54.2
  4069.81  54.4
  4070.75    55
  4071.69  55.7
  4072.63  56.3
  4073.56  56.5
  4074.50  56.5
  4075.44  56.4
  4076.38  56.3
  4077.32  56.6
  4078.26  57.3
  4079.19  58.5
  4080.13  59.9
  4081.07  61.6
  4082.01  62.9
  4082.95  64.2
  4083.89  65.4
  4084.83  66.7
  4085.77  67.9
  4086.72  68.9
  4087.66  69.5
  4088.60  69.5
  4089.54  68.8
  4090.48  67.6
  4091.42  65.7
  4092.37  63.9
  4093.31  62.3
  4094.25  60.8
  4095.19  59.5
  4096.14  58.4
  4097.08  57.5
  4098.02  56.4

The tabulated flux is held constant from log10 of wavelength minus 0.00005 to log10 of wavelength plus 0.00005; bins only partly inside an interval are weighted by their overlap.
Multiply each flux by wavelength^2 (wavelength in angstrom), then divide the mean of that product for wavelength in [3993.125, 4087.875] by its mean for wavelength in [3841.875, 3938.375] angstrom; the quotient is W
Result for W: 2.06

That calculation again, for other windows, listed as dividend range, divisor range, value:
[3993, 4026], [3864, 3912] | 1.84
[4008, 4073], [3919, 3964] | 2.05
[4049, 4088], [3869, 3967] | 1.94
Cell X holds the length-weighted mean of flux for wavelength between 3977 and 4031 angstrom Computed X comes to 56.3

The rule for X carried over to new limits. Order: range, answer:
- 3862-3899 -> 31.3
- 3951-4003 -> 42.3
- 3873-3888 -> 28.3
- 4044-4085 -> 56.7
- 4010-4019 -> 58.1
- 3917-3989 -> 32.4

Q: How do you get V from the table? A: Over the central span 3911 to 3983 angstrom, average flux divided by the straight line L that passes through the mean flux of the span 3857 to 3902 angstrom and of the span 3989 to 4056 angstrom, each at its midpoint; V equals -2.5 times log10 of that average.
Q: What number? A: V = 0.362 mag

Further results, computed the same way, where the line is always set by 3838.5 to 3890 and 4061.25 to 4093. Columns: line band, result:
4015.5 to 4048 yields -0.149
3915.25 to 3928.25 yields 0.087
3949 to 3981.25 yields 0.271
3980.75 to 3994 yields -0.162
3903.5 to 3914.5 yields -0.173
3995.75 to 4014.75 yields -0.152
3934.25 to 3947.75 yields 0.474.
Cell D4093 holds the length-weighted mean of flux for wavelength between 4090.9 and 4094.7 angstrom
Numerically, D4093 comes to 63.2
